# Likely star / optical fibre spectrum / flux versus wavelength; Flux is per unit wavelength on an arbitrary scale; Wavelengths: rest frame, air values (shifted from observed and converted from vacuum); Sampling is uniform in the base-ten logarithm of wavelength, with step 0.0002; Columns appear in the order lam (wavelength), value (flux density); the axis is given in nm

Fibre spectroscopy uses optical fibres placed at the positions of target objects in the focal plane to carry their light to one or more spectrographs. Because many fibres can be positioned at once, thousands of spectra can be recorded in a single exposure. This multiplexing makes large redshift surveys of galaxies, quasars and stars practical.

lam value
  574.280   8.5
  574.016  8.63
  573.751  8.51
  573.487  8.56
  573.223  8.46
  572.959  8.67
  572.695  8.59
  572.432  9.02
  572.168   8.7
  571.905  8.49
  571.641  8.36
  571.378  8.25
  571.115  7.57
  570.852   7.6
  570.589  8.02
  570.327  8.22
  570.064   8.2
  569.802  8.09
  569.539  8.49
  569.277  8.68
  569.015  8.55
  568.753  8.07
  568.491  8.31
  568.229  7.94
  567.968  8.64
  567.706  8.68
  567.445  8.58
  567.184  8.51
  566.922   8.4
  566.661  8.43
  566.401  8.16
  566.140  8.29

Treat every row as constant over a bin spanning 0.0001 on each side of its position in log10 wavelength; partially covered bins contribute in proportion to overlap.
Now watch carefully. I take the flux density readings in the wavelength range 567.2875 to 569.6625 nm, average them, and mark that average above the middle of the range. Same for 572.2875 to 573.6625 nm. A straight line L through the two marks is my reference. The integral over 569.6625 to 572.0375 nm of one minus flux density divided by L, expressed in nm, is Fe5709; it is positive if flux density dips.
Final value 0.13 nm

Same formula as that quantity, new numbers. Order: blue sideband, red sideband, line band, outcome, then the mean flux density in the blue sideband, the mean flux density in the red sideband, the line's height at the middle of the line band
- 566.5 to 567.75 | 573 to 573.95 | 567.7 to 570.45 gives 0.06 nm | 8.5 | 8.53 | 8.51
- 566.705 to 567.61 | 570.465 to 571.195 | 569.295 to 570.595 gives -0.06 nm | 8.5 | 7.74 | 7.92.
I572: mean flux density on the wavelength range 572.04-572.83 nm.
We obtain 8.77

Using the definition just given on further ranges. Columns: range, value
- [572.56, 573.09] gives 8.64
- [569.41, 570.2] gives 8.25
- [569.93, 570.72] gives 8.15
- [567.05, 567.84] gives 8.58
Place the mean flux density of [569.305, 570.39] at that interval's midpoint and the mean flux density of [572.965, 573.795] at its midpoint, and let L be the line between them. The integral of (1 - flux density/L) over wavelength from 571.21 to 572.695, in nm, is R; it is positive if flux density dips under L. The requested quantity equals -0.02 nm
